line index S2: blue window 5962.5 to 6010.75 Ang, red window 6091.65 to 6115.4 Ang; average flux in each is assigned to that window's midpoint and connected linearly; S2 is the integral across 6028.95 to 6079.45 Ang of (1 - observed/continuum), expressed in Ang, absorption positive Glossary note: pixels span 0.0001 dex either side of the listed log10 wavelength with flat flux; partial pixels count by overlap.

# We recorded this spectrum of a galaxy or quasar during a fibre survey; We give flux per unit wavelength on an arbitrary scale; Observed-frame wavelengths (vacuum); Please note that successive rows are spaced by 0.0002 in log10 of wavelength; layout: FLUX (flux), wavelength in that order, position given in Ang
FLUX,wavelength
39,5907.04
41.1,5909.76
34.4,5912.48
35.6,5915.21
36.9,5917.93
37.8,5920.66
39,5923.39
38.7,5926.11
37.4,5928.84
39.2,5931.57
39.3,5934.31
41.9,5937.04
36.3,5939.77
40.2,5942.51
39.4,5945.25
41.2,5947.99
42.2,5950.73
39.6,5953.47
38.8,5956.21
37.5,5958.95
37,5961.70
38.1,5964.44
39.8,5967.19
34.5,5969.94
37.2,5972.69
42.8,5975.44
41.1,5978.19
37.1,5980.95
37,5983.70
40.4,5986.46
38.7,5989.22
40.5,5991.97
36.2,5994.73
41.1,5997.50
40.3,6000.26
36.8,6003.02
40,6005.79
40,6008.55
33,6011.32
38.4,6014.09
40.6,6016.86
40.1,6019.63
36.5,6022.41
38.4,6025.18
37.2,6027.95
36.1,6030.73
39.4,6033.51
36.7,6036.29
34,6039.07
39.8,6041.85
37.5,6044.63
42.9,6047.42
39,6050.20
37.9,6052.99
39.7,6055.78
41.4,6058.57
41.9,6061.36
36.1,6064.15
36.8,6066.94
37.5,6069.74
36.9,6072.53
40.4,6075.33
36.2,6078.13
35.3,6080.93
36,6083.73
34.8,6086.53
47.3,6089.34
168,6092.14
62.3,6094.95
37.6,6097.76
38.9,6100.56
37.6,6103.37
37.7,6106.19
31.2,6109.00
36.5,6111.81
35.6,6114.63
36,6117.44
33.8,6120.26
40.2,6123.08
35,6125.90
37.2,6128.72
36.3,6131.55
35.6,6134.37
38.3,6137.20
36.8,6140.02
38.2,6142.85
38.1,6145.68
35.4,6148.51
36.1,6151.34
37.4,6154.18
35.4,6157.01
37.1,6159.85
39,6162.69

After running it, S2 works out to 7.7 Ang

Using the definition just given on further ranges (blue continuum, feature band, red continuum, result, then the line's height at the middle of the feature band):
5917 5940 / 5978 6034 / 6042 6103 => 5.2 Ang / 42.4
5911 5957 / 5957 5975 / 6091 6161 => 0.8 Ang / 39.3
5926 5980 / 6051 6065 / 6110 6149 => -0.7 Ang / 37.6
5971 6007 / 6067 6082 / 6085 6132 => 2.4 Ang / 44.3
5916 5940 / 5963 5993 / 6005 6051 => -0.4 Ang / 38.4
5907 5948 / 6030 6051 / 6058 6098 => 3.7 Ang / 46.4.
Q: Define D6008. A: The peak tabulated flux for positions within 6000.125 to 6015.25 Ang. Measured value 40.3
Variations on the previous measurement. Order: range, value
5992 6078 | 42.9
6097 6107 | 38.9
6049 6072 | 41.9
